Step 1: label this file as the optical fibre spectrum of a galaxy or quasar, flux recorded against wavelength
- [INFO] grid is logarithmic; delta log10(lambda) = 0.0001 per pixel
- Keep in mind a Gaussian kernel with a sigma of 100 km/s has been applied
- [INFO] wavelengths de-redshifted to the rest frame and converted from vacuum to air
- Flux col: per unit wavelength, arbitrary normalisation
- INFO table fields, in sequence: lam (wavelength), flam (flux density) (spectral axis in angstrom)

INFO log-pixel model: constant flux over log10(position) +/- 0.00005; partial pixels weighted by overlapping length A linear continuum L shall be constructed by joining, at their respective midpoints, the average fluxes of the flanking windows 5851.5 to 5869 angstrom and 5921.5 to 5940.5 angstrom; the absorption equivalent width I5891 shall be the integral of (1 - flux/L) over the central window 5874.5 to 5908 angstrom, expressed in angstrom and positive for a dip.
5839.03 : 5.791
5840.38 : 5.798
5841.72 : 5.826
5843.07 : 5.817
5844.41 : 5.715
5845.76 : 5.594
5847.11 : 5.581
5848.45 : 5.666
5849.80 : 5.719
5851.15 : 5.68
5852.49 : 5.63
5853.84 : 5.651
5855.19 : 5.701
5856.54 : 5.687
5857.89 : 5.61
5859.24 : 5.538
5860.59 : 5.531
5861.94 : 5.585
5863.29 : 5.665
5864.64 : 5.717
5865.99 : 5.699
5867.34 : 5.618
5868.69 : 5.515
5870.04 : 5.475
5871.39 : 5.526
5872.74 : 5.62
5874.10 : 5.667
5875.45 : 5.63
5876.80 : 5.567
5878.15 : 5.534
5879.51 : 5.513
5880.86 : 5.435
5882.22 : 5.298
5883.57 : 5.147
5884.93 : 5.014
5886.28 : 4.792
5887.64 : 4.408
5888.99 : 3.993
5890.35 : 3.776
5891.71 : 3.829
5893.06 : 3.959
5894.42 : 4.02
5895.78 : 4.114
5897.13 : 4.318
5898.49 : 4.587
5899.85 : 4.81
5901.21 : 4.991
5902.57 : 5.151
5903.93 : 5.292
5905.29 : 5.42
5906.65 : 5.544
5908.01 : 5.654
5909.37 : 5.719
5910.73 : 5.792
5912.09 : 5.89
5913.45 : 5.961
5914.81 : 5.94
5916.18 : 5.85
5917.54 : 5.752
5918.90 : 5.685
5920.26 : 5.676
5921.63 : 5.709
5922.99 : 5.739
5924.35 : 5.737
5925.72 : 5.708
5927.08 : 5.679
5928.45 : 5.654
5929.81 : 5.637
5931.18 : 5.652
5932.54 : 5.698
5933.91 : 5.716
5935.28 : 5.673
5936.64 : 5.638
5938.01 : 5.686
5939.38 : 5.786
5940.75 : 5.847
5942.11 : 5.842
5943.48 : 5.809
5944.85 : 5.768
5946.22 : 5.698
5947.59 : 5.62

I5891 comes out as 4.72 angstrom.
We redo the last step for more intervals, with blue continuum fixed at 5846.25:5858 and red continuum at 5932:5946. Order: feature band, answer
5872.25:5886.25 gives 0.7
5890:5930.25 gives 3.2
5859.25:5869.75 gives 0.1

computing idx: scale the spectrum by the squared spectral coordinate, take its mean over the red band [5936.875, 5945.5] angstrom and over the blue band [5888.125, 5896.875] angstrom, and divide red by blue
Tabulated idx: 1.48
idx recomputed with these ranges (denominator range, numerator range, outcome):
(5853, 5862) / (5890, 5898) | 0.73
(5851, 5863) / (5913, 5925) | 1.05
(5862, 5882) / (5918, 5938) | 1.04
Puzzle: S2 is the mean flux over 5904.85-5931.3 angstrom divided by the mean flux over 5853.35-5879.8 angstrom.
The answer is 1.0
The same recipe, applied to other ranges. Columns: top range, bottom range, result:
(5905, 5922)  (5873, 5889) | 1.10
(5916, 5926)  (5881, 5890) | 1.20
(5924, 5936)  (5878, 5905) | 1.21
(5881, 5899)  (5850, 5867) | 0.79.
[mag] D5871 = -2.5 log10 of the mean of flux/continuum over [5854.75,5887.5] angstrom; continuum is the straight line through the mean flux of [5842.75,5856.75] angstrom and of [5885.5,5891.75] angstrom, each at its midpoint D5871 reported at -0.13 mag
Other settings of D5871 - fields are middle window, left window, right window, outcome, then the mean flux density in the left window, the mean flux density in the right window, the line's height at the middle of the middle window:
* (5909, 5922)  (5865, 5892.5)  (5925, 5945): -0.05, 5.15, 5.72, 5.52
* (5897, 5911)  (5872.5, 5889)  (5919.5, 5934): 0.05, 5.24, 5.69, 5.47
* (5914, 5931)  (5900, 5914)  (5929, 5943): -0.02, 5.51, 5.72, 5.62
